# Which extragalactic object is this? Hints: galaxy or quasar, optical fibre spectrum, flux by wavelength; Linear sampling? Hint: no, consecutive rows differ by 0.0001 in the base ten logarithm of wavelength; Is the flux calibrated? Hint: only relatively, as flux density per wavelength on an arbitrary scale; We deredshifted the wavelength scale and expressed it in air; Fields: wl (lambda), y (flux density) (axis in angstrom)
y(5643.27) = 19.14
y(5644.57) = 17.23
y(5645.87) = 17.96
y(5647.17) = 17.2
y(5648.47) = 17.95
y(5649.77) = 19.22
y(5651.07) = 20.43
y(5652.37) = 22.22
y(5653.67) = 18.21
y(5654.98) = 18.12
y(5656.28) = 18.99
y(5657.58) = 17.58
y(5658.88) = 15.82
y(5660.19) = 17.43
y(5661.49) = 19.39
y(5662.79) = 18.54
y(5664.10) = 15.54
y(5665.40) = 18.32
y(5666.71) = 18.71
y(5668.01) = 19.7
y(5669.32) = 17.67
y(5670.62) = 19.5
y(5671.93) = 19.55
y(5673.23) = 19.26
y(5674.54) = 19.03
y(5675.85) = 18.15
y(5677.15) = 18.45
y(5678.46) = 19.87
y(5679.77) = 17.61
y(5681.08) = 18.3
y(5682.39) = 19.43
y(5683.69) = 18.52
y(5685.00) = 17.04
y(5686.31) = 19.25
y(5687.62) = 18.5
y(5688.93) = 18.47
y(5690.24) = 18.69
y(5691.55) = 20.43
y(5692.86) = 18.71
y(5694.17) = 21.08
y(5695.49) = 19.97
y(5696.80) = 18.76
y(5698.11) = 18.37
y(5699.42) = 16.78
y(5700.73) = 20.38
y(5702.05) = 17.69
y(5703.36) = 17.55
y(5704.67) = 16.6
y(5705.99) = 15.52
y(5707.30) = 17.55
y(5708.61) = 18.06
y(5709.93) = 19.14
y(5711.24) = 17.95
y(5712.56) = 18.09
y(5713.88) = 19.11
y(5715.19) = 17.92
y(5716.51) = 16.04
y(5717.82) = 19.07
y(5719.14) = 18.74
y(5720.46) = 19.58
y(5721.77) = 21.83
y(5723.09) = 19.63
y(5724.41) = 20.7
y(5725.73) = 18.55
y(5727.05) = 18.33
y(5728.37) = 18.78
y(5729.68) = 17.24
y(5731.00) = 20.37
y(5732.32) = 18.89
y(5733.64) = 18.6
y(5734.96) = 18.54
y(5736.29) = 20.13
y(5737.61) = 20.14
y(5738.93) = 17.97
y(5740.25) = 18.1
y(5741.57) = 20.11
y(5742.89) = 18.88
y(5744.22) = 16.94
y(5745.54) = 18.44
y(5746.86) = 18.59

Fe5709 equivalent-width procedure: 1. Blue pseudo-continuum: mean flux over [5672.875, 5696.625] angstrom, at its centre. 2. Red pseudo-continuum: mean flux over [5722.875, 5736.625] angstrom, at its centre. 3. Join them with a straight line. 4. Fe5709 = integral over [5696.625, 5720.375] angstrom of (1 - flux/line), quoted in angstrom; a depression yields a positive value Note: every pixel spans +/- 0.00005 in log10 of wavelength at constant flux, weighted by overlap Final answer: 1.2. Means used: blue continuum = 18.9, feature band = 18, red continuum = 19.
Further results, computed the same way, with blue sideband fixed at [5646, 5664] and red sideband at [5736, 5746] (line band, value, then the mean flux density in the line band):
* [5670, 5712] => 0.06 angstrom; 18.6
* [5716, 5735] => -0.30 angstrom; 19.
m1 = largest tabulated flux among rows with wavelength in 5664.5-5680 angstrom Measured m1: 19.87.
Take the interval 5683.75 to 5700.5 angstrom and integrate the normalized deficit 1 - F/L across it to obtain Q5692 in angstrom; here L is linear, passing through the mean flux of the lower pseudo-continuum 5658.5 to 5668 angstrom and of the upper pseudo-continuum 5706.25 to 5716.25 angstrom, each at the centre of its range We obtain -0.8 angstrom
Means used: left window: 17.9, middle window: 18.9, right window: 18.1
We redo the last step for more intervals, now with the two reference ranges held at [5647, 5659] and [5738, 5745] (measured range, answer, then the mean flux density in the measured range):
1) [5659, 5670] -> 0.4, 18.1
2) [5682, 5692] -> 0.0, 18.8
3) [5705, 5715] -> 0.4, 17.9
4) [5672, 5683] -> -0.1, 18.8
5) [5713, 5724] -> -0.3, 19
